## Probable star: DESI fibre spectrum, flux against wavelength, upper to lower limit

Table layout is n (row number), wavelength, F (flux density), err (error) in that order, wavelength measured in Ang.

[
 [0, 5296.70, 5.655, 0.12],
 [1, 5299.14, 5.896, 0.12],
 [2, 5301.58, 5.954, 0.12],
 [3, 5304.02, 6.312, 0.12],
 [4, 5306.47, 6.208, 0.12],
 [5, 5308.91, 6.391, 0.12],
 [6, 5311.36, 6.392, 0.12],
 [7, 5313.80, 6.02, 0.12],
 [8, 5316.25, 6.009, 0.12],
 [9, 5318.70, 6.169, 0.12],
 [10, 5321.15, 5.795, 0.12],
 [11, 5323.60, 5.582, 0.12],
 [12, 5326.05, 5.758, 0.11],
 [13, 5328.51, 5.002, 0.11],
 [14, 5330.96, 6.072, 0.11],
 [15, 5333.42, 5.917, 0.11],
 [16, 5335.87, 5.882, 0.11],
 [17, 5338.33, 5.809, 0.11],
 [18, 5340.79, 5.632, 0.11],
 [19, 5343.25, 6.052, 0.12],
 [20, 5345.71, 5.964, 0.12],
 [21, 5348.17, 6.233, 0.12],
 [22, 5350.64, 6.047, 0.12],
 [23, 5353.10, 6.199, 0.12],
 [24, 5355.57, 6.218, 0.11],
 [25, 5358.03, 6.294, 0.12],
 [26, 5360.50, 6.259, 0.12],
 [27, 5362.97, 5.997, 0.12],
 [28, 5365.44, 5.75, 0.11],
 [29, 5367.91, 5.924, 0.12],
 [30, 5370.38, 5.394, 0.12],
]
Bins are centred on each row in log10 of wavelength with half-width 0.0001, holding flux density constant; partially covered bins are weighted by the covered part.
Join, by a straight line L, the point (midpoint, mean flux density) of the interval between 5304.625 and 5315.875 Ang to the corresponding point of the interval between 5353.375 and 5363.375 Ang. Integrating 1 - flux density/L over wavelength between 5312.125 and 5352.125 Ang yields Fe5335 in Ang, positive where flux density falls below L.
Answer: 2.2 Ang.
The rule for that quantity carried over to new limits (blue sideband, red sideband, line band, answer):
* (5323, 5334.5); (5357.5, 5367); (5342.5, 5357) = -0.5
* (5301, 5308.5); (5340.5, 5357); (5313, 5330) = 1.1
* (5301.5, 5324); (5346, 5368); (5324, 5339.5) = 1.0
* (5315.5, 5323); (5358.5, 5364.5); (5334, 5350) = 0.3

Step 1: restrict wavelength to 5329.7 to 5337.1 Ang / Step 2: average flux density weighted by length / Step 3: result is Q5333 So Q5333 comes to 5.96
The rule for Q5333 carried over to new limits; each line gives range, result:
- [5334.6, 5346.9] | 5.87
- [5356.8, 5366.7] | 6.08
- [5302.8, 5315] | 6.27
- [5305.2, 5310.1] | 6.3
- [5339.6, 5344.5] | 5.85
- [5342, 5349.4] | 6.08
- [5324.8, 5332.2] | 5.61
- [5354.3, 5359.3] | 6.26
